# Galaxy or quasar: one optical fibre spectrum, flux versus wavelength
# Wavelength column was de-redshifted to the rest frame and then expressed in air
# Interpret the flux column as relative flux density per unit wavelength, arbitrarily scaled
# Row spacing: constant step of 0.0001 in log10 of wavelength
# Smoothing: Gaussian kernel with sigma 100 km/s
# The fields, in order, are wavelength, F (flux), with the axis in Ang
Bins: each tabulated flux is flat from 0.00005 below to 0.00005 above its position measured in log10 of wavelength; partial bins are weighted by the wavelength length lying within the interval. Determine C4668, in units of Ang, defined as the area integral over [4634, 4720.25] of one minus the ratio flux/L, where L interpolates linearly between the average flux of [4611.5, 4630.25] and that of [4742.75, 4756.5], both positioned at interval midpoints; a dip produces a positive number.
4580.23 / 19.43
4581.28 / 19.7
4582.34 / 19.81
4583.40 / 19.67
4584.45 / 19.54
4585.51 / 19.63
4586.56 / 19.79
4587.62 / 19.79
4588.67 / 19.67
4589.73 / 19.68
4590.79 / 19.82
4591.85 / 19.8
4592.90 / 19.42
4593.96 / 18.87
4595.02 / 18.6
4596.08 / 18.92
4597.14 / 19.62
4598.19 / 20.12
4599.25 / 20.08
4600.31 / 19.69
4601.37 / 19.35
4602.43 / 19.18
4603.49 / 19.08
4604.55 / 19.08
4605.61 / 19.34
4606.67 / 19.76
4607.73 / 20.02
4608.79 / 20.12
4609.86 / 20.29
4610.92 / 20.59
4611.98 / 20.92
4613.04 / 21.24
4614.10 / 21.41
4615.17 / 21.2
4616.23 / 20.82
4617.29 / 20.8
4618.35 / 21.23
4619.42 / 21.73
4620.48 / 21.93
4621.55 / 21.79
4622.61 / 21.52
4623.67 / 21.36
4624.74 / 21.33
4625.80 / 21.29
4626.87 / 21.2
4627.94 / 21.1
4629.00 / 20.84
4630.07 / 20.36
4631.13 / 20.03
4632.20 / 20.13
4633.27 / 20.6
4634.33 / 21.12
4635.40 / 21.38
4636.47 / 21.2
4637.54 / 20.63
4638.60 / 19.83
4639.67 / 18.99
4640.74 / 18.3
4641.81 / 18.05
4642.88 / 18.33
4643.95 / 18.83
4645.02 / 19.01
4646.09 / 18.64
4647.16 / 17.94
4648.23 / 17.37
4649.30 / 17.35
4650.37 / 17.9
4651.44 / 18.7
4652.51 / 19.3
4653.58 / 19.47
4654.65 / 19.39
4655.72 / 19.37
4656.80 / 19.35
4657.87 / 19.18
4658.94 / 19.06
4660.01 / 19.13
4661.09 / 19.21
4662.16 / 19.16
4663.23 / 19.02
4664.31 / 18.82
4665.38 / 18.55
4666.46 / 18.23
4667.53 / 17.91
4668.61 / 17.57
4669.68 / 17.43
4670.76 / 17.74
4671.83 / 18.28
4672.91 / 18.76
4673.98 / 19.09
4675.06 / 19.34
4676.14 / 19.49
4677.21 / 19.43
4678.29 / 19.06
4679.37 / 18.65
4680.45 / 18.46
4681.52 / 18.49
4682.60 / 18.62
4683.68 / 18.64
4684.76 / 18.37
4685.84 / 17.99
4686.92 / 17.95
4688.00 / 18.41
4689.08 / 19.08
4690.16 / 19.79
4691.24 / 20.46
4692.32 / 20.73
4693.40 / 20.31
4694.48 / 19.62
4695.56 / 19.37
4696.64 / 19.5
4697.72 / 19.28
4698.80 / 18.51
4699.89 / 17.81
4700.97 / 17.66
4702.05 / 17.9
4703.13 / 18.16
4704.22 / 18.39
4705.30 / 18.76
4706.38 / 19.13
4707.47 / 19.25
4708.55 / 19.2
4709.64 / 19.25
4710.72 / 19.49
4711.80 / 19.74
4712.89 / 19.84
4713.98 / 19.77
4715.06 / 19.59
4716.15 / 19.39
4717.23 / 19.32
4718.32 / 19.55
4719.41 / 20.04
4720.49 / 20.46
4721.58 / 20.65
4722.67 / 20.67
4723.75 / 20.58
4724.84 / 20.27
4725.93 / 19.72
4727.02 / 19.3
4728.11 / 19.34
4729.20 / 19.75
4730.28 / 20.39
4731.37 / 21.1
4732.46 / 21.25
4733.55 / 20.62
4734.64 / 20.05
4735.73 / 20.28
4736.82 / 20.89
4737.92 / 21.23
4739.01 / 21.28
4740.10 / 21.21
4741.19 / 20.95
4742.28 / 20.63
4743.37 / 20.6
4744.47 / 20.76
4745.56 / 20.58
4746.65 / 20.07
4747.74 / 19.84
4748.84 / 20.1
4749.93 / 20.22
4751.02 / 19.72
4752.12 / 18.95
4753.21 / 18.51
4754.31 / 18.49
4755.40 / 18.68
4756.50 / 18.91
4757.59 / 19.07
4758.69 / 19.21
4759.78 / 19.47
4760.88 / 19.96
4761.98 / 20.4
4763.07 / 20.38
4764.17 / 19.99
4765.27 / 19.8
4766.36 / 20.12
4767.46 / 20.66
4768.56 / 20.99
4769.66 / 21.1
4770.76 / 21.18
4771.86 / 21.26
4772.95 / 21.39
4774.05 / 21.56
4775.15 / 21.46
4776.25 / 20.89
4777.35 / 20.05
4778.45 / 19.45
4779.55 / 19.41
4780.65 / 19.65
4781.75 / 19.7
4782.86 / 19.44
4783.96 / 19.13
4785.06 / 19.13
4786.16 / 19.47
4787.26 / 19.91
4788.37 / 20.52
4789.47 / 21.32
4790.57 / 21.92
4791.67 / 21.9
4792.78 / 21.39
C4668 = 6.5 Ang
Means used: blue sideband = 21.2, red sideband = 19.7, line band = 19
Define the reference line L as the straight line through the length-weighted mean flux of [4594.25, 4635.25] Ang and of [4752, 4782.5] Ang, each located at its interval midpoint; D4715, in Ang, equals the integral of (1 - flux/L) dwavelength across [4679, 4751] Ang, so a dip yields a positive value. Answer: 1.9 Ang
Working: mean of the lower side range 20.5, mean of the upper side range 20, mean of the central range 19.7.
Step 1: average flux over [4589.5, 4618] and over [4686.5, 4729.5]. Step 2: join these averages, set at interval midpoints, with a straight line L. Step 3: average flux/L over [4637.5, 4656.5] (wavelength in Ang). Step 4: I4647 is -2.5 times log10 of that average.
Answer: 0.06 mag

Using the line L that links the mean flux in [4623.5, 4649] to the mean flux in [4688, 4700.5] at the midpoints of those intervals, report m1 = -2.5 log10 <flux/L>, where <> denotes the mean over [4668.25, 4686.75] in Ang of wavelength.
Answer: 0.06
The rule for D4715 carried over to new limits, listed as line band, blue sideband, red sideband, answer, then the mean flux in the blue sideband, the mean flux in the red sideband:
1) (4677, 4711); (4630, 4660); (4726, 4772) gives 1.3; 19.3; 20.2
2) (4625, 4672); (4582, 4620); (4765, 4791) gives 2.0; 20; 20.4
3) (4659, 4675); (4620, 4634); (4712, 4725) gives 1.6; 21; 20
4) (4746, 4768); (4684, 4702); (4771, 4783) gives 0.5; 19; 20.4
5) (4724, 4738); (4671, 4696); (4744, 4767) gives -0.6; 19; 19.7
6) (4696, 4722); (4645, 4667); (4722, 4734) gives 0.9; 18.8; 20.3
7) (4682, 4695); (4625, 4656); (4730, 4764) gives 0.4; 19.6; 20.1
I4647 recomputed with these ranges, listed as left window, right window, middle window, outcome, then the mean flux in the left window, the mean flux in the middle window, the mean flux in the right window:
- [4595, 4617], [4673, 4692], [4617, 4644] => -0.05 mag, 20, 20.6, 18.9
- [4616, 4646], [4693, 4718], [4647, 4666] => 0.07 mag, 20.5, 18.8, 19.1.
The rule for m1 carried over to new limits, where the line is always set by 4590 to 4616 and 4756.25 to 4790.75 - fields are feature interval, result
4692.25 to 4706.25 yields 0.07 mag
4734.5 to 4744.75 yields -0.03 mag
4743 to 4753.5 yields 0.01 mag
